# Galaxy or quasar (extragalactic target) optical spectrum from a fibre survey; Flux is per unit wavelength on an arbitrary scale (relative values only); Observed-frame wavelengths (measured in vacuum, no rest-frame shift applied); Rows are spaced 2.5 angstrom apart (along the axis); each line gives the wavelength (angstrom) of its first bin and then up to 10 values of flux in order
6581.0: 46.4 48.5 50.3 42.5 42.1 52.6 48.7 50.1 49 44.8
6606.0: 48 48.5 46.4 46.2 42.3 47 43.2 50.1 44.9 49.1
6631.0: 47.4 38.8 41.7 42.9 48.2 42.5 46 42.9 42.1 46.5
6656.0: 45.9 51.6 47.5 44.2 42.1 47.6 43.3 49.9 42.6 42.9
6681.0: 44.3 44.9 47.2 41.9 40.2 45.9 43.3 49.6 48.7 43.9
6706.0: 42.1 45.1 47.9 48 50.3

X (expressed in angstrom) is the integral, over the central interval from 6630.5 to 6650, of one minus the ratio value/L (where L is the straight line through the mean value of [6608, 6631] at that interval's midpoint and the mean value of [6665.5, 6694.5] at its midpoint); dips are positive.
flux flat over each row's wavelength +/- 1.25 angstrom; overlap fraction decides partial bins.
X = 0.9 angstrom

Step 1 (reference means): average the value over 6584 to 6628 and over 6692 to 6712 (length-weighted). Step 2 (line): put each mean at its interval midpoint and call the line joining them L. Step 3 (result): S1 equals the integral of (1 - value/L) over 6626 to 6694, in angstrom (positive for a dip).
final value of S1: 2.1 angstrom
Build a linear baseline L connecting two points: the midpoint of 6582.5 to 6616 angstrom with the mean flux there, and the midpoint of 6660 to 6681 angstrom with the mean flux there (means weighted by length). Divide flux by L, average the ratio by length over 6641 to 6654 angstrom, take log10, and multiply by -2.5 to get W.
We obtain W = 0.03 mag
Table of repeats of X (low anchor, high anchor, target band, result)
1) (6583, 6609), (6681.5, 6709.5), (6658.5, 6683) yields 0.1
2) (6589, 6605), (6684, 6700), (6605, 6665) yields 1.2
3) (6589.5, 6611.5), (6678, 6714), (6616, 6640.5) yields 1.1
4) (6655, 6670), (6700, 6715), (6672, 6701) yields 0.8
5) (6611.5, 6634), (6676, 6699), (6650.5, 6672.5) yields -0.5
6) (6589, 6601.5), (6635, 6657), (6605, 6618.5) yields 0.2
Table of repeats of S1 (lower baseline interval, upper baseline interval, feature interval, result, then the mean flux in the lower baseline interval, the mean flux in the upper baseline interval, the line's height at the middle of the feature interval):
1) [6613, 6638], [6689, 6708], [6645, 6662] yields -0.4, 45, 44.7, 44.9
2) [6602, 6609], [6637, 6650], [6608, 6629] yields -0.1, 47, 44.4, 46.1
